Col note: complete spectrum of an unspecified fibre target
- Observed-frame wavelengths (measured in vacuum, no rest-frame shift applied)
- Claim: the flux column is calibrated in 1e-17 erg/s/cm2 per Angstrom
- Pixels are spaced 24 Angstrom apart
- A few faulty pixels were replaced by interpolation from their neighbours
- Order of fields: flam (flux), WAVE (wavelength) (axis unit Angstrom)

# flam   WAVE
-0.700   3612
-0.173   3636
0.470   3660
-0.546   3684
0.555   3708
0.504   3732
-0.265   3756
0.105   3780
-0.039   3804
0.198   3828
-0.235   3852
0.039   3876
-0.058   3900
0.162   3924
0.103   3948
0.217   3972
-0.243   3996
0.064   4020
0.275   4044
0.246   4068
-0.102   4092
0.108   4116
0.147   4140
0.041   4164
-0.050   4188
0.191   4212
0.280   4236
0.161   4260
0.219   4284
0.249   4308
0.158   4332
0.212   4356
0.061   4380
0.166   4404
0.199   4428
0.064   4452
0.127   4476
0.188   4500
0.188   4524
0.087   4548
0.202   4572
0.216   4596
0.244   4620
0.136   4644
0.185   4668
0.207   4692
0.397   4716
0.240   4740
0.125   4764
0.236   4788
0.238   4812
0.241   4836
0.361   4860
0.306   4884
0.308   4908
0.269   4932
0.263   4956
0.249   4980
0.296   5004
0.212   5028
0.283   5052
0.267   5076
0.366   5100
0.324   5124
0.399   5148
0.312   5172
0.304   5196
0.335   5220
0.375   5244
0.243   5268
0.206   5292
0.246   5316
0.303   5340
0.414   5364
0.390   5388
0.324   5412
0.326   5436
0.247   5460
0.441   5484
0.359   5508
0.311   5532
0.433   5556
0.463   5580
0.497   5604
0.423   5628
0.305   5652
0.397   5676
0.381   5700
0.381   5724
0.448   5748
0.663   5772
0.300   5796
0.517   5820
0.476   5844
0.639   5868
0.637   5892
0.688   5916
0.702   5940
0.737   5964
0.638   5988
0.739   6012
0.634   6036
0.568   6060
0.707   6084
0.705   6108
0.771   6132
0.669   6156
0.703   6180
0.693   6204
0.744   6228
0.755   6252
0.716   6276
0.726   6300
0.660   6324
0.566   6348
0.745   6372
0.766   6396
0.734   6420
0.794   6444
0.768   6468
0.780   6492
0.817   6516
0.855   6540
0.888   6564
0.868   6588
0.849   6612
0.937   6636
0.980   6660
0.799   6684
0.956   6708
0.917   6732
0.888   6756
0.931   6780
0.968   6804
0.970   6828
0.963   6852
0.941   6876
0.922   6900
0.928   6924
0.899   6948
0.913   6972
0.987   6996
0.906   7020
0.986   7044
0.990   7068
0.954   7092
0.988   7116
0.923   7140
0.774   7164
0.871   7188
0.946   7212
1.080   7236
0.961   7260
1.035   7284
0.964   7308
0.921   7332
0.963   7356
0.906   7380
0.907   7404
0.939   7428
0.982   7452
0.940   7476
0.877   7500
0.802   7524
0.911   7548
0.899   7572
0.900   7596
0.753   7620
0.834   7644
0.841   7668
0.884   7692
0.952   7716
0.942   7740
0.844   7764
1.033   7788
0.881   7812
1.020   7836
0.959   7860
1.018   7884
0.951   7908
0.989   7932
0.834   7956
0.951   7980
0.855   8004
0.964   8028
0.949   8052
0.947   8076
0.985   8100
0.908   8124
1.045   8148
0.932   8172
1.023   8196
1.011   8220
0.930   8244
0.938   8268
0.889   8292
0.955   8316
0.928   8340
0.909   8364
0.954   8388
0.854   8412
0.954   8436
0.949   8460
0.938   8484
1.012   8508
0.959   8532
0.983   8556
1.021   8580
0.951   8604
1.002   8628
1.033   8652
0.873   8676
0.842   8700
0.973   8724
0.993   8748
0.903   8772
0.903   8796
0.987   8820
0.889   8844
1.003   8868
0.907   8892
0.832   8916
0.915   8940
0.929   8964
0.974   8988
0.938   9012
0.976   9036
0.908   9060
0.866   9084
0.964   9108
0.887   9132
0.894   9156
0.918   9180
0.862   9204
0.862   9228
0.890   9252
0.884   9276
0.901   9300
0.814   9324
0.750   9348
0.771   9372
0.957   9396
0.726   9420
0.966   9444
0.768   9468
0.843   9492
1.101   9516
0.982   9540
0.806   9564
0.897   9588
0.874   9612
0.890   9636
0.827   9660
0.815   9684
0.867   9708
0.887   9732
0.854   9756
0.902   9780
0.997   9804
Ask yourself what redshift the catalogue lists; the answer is 0.47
